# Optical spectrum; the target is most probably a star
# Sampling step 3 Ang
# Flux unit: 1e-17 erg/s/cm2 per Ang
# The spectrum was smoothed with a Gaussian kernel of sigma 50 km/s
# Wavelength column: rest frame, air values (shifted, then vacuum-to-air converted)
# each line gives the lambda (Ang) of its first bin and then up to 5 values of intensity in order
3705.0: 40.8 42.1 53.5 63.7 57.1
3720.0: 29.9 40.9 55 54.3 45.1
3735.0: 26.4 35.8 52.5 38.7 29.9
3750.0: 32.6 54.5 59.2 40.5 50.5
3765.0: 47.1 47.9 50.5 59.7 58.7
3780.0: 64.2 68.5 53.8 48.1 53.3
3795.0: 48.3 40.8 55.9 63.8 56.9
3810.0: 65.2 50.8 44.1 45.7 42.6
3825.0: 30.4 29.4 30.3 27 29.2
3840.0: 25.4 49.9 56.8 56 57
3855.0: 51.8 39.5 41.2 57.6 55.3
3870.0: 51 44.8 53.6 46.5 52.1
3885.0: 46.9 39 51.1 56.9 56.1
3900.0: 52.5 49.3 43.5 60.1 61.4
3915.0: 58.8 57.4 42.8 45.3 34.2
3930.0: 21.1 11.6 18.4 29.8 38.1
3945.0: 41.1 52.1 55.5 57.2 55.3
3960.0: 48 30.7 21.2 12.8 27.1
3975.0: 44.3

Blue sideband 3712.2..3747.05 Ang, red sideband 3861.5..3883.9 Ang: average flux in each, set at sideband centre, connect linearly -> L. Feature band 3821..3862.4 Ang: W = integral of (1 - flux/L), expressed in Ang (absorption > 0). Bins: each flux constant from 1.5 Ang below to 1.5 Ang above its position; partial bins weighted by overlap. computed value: 7.74 Ang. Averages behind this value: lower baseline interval 44.8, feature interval 40.4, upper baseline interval 51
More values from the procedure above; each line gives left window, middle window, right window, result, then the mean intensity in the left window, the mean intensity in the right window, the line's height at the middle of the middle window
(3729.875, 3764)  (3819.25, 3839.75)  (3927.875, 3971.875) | 3.92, 42.6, 34.9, 39.5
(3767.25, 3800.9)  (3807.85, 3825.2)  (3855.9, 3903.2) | 1.52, 54.2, 49.6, 52.6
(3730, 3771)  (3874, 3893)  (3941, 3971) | -2.92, 43.5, 41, 41.9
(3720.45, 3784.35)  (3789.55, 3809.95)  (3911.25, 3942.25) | -3.97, 47.9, 37.5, 45.1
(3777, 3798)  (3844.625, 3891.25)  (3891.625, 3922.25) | 3.73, 55.1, 53.9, 54.3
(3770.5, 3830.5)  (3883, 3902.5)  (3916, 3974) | -3.82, 51.2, 37.1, 42.2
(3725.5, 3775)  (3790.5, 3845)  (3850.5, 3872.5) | 4.87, 45.6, 50.2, 48.4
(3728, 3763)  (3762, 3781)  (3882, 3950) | -4.76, 43.1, 44.2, 43.3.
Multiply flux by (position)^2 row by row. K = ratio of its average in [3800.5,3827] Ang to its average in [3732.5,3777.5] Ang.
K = 1.14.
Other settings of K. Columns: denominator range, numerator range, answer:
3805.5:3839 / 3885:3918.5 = 1.35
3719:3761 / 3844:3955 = 1.19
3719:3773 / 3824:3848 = 0.84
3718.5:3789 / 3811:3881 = 0.98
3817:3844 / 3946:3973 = 1.25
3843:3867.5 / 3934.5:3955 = 0.84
